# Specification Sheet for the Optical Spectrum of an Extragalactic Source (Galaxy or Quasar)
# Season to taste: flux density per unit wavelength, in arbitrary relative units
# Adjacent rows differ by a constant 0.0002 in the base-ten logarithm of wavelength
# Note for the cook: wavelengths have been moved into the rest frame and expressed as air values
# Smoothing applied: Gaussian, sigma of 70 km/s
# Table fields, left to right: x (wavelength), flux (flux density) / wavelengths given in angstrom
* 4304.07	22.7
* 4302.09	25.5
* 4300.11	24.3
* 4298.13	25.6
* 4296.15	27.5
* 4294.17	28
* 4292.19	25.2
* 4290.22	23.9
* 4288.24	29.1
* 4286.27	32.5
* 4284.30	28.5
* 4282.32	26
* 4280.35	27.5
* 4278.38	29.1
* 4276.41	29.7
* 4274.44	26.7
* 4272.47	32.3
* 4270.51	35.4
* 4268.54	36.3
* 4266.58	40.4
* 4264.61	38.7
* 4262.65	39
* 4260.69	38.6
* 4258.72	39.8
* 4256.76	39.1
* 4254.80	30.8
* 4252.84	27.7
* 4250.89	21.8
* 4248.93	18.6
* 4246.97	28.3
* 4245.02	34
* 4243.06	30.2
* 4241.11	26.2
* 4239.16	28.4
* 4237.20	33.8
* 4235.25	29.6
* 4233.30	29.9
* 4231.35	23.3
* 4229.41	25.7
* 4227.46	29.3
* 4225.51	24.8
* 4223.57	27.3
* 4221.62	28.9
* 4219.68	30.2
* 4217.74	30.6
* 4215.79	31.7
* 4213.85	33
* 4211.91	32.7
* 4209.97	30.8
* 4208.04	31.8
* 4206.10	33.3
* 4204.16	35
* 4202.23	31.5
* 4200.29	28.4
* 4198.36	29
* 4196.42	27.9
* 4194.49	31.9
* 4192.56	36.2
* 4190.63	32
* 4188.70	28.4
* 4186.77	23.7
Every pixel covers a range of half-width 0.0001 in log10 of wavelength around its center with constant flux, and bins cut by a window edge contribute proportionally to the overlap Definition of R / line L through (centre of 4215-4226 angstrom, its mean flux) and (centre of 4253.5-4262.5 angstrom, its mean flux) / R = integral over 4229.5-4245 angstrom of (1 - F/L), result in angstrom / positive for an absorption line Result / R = 1.74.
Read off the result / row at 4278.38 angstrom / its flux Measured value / 29.1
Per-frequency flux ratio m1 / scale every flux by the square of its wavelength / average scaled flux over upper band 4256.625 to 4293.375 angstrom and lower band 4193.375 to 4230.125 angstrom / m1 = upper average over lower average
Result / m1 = 1.10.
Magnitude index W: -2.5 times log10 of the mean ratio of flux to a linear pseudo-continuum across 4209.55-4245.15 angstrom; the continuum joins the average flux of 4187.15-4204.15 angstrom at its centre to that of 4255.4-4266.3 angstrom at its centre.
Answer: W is 0.18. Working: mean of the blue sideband 30.7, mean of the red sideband 38.8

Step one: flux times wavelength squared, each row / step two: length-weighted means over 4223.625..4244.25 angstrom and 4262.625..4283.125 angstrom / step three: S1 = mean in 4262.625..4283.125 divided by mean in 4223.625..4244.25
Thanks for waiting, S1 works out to 1.18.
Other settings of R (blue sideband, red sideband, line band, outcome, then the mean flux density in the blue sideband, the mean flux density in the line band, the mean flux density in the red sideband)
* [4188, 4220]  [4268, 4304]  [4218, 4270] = -1.77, 31.5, 30.8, 28.3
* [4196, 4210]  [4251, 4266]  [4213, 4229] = 1.57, 31.1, 29.3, 35.5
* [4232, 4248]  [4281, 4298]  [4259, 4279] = -4.49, 29.9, 34.9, 27.5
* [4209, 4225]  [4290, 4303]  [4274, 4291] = -1.00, 30.5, 28.2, 25.8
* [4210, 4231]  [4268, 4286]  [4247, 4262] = -0.57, 29.3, 30.9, 30.1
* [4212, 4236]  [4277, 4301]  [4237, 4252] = 0.54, 28.8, 27.3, 27.3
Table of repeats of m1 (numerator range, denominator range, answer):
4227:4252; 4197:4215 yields 0.89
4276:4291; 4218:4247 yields 1.01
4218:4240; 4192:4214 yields 0.91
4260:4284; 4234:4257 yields 1.17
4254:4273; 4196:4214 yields 1.22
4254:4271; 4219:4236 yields 1.39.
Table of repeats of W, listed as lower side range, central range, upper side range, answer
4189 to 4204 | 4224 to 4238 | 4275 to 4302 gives 0.06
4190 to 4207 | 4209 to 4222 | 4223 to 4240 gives -0.05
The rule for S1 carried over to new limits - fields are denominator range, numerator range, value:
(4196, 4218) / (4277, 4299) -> 0.91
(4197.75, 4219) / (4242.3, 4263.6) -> 1.02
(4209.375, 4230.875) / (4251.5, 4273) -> 1.25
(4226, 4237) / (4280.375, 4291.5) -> 1.03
